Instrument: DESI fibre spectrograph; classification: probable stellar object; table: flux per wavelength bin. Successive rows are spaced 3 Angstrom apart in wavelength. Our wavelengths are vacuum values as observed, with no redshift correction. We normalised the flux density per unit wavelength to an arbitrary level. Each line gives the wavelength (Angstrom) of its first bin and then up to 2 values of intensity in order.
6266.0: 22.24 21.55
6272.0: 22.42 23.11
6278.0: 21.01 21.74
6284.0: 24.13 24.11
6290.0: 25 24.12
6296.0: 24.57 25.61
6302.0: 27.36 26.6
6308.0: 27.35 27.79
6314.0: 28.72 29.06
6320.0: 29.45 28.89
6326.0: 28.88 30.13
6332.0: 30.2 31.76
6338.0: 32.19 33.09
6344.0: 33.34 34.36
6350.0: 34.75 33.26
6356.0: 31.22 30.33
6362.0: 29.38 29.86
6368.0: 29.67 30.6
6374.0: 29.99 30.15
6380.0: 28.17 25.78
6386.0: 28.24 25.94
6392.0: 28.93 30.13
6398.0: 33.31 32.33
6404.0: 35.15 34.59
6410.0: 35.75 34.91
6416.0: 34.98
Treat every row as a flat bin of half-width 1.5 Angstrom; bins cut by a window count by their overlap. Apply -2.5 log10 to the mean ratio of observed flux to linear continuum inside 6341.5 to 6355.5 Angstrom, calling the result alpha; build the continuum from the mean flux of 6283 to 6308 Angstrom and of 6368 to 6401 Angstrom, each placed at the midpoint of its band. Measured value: -0.21 mag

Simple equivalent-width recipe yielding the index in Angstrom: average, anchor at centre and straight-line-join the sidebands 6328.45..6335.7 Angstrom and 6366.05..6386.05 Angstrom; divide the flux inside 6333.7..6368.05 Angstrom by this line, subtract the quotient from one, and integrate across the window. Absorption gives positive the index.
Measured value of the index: -2.4 Angstrom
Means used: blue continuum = 30.7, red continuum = 29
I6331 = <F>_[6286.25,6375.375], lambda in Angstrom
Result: 29.4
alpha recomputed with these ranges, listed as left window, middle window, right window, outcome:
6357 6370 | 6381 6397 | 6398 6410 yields 0.165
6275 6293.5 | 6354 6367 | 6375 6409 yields -0.076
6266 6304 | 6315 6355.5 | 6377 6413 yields -0.165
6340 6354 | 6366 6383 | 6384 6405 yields 0.087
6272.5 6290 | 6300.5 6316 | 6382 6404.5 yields -0.124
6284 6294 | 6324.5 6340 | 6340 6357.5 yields 0.006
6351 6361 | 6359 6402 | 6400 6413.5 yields 0.125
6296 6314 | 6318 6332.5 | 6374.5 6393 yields -0.088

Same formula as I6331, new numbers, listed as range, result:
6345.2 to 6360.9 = 32.7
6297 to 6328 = 28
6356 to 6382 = 29.8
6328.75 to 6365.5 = 31.9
